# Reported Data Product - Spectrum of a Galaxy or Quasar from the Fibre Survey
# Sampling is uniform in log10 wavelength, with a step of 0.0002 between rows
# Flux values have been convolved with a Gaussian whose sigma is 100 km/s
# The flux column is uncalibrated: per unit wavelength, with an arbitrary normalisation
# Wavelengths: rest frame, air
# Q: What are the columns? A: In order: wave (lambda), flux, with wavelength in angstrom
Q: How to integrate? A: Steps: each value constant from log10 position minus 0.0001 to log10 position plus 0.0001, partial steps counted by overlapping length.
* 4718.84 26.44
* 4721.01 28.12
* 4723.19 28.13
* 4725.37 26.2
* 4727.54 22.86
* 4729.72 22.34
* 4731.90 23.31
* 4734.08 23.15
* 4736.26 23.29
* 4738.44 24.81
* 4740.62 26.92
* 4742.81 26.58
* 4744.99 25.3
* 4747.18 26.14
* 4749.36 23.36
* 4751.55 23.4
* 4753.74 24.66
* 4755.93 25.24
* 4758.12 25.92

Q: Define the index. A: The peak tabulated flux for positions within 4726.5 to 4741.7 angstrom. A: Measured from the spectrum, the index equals 26.92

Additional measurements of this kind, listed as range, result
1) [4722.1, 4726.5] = 28.13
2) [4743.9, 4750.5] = 26.14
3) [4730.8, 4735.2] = 23.31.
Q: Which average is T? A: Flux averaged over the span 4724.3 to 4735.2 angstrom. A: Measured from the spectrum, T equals 23.6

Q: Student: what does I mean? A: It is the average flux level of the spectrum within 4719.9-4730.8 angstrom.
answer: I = 25.5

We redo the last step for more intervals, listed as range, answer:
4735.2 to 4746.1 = 25.4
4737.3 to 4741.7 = 25.9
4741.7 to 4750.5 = 25.3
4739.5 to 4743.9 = 26.7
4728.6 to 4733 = 22.8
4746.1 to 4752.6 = 24.3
